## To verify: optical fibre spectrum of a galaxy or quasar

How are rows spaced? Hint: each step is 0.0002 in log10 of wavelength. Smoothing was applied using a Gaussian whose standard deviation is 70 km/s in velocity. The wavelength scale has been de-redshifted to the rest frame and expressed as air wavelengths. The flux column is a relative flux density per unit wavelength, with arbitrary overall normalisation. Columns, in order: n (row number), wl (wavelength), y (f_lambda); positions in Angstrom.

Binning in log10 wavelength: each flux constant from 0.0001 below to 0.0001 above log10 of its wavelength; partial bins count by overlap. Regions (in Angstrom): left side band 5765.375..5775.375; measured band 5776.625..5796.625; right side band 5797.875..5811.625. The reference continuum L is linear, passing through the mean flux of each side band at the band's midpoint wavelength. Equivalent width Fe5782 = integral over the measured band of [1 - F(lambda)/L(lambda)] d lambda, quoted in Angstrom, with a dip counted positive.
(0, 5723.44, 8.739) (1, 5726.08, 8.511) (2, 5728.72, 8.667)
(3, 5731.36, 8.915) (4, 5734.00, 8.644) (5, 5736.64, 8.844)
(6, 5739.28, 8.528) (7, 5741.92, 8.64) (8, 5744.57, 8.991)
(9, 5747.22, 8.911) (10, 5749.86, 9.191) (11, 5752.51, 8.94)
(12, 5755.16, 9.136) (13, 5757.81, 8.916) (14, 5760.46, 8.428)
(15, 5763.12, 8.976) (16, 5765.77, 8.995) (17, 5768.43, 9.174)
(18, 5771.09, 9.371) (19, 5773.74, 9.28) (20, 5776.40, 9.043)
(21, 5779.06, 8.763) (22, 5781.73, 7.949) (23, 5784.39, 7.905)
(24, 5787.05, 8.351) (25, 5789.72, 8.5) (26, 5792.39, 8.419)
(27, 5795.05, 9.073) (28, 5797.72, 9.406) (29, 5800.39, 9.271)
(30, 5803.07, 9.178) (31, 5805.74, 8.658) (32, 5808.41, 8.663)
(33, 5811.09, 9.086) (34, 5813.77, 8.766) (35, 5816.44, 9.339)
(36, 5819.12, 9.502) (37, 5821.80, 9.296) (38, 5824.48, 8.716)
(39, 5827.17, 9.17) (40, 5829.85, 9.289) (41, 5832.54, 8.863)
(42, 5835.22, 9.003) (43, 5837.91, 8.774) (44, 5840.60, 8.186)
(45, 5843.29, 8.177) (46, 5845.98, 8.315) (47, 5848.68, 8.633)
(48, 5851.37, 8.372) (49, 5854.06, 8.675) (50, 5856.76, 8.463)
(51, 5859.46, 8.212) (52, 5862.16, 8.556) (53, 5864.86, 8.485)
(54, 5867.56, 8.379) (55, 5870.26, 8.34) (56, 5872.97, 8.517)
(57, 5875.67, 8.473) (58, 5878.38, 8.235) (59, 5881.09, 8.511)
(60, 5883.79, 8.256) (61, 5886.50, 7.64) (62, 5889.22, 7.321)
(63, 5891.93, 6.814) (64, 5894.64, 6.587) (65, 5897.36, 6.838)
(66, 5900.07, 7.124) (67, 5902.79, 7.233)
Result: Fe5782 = 1.4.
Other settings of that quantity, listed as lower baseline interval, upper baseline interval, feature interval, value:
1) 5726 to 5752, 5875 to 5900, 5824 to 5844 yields -1.9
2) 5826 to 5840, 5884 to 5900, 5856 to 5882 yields -1.9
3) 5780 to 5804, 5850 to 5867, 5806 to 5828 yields -1.2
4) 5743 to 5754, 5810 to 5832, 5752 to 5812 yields 1.4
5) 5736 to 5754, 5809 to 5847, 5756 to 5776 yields -0.3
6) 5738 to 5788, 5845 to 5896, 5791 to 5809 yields -0.8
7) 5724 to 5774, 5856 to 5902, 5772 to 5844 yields -3.5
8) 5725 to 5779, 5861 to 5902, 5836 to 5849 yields -0.4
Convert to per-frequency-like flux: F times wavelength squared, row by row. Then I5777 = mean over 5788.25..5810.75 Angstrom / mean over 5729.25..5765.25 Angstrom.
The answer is 1.0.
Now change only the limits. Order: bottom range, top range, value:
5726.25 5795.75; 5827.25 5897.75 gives 0.97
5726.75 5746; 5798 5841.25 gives 1.06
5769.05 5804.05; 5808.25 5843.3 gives 1.03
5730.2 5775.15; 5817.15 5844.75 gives 1.02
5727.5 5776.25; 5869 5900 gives 0.91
